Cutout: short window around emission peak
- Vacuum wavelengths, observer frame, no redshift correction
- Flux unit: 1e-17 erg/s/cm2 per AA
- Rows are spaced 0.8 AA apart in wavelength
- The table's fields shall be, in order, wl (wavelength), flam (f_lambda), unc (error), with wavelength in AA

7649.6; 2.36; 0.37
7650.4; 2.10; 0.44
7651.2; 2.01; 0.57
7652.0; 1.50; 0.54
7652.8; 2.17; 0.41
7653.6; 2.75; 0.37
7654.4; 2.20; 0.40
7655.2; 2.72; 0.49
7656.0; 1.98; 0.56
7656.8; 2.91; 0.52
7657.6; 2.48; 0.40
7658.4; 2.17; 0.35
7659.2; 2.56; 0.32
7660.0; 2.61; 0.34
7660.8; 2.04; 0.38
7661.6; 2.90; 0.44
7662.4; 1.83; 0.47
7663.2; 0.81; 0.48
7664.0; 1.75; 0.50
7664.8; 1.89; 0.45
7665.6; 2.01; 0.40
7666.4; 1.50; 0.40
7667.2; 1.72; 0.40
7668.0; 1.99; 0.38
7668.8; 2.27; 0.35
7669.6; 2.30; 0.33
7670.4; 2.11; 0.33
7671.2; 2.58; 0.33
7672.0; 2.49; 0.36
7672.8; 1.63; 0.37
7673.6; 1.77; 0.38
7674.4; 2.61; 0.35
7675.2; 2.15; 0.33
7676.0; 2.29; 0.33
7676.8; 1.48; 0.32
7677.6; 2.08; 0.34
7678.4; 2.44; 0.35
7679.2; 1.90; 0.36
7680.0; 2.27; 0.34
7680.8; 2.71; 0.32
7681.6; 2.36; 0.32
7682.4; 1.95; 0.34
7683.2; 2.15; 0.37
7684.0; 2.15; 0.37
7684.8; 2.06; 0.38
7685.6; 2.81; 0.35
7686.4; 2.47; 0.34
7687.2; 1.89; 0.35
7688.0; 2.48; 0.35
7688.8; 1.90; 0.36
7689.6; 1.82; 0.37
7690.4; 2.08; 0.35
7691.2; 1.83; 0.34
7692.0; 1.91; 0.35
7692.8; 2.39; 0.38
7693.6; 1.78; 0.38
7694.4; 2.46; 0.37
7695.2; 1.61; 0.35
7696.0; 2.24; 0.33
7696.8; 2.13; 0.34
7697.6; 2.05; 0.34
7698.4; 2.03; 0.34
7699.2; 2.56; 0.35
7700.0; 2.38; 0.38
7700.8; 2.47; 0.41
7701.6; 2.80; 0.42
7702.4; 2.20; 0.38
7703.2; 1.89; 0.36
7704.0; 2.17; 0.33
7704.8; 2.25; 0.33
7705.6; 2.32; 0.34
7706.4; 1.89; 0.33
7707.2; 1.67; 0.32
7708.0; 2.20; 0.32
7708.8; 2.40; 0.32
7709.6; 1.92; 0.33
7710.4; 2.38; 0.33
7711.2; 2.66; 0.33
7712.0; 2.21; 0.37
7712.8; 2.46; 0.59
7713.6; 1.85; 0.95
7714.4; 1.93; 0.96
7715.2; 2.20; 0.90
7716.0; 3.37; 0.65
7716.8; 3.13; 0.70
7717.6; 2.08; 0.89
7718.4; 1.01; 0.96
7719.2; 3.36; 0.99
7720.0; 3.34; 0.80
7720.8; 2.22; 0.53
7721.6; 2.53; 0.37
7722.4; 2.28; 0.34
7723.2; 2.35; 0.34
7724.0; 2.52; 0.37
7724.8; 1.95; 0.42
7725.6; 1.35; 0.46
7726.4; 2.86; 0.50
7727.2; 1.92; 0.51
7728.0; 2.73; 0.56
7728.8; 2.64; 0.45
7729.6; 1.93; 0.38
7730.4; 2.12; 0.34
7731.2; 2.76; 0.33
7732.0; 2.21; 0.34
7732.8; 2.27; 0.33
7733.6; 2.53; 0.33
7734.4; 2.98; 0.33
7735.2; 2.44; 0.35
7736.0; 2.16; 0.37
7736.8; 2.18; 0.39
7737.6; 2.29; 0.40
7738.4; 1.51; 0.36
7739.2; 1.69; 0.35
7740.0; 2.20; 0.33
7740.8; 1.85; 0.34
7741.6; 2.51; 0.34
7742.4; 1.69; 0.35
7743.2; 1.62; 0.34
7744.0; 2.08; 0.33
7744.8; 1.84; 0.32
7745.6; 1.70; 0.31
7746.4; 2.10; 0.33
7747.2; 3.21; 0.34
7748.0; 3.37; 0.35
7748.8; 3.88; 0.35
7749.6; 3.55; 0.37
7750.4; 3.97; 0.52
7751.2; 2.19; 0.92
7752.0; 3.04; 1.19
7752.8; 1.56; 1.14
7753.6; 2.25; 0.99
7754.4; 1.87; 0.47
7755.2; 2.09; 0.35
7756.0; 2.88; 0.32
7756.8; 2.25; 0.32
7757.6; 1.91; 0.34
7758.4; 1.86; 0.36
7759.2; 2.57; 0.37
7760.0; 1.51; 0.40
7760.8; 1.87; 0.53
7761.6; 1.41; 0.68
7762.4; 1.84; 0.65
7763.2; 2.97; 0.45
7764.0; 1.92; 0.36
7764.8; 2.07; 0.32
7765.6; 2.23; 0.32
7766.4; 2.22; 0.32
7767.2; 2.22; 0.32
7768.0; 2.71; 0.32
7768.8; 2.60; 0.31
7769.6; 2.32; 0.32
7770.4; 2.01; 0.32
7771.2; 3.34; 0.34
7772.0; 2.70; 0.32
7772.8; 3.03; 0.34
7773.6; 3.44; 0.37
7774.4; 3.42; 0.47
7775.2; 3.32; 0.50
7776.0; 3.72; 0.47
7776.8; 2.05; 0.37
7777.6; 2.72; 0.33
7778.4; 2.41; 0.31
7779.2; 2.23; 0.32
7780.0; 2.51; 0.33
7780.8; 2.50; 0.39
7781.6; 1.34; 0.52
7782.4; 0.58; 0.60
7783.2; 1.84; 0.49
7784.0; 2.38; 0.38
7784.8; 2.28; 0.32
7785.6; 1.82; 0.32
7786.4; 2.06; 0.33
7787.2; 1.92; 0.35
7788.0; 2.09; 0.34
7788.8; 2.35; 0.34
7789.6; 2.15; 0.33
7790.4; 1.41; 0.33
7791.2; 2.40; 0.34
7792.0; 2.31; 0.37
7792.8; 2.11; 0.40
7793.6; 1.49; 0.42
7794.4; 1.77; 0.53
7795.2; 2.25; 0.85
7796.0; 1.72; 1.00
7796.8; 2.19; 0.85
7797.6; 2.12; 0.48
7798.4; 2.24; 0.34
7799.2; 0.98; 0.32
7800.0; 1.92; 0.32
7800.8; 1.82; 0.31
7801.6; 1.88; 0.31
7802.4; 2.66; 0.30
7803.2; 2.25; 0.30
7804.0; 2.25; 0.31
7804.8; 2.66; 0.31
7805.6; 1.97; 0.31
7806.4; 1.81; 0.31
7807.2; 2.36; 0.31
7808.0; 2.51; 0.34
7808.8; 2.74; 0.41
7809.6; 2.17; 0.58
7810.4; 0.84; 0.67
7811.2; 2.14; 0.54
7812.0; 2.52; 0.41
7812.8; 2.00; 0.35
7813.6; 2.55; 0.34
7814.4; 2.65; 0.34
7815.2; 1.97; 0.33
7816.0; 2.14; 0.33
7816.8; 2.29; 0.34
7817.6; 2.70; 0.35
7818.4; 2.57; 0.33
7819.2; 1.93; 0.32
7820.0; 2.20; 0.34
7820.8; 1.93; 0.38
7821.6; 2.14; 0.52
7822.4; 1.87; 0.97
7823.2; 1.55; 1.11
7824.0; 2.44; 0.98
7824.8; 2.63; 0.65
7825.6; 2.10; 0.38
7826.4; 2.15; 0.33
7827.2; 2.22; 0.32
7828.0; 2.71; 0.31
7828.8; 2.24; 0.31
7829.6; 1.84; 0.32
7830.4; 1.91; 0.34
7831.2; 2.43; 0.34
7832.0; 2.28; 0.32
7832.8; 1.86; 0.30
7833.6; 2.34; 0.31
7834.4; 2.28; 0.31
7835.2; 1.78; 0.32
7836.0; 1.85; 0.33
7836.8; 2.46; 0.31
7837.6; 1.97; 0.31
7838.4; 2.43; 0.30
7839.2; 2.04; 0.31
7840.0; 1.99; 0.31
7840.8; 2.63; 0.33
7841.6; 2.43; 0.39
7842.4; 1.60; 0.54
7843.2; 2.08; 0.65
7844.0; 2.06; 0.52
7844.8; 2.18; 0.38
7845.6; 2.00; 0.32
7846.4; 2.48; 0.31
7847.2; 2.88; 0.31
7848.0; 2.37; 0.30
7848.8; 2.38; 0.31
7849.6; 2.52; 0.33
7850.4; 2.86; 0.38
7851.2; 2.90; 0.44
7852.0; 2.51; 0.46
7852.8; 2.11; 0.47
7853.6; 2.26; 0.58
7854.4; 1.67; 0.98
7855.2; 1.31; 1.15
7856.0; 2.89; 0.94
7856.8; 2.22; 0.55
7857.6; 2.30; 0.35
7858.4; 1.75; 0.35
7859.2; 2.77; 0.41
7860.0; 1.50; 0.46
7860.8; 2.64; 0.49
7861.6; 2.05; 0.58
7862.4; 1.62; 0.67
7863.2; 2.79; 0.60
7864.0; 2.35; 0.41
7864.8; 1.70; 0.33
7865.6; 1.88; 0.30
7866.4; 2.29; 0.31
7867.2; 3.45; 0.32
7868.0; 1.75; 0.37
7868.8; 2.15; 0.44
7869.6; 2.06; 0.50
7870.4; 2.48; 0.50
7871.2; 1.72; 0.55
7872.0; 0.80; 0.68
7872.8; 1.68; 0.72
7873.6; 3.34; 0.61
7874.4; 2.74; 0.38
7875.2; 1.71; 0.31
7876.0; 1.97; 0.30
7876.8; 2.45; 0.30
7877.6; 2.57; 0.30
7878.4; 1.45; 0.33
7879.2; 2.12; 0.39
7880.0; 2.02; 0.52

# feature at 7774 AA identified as [N II]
